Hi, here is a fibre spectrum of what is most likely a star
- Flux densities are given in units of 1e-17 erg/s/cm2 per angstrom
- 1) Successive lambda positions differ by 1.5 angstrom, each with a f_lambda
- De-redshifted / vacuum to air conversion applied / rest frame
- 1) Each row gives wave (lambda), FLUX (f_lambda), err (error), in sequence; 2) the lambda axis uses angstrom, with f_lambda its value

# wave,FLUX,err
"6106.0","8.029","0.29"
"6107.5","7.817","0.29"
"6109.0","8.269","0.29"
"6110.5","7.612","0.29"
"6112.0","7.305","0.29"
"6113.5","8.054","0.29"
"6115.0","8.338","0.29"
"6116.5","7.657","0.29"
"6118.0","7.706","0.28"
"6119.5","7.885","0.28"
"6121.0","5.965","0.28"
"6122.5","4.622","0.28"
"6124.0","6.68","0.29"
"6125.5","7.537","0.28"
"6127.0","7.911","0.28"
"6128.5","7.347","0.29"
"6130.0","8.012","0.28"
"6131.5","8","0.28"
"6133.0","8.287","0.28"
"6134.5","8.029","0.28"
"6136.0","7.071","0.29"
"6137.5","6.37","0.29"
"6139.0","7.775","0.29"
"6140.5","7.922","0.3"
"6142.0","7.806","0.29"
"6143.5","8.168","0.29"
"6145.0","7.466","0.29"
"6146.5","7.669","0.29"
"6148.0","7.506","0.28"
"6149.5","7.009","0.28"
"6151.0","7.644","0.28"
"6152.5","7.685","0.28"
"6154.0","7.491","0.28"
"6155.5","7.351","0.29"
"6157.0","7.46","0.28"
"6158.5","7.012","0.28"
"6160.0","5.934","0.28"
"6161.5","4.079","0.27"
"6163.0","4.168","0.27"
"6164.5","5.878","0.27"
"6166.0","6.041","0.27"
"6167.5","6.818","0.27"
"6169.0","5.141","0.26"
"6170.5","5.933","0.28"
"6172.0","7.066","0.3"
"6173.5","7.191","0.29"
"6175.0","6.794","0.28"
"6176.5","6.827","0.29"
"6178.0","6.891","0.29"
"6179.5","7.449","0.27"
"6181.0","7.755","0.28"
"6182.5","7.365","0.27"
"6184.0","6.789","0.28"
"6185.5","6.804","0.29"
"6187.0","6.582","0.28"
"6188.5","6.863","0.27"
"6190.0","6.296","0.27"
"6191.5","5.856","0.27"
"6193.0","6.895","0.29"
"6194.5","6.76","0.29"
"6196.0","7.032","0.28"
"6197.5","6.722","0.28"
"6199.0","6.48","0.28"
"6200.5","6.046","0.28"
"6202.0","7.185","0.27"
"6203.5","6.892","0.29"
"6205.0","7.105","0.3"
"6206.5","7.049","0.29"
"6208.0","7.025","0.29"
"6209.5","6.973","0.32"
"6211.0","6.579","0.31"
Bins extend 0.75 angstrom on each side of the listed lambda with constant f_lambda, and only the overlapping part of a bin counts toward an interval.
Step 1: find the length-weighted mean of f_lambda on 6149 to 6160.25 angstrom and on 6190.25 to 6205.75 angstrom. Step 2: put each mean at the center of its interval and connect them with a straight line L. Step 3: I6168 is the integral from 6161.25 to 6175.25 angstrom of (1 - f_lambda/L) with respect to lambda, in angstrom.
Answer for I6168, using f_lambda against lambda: 2.23 angstrom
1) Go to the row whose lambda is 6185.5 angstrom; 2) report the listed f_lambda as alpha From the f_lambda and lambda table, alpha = 6.804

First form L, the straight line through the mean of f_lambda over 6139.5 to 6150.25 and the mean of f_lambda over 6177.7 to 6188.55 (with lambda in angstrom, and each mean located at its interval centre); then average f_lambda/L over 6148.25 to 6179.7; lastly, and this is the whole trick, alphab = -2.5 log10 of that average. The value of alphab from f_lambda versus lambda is 0.125 mag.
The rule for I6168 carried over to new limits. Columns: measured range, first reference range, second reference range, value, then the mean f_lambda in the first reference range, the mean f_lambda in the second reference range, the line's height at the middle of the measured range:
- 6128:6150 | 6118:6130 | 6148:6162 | -2.2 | 6.98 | 6.94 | 6.96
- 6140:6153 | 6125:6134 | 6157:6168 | -1.6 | 7.86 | 5.8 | 6.8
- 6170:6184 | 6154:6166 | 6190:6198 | -1.5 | 6.08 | 6.62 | 6.35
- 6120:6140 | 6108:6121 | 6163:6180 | 0.4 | 7.74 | 6.43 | 7.39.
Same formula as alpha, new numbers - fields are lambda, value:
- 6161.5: 4.079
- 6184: 6.789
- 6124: 6.68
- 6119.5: 7.885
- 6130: 8.012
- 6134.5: 8.029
